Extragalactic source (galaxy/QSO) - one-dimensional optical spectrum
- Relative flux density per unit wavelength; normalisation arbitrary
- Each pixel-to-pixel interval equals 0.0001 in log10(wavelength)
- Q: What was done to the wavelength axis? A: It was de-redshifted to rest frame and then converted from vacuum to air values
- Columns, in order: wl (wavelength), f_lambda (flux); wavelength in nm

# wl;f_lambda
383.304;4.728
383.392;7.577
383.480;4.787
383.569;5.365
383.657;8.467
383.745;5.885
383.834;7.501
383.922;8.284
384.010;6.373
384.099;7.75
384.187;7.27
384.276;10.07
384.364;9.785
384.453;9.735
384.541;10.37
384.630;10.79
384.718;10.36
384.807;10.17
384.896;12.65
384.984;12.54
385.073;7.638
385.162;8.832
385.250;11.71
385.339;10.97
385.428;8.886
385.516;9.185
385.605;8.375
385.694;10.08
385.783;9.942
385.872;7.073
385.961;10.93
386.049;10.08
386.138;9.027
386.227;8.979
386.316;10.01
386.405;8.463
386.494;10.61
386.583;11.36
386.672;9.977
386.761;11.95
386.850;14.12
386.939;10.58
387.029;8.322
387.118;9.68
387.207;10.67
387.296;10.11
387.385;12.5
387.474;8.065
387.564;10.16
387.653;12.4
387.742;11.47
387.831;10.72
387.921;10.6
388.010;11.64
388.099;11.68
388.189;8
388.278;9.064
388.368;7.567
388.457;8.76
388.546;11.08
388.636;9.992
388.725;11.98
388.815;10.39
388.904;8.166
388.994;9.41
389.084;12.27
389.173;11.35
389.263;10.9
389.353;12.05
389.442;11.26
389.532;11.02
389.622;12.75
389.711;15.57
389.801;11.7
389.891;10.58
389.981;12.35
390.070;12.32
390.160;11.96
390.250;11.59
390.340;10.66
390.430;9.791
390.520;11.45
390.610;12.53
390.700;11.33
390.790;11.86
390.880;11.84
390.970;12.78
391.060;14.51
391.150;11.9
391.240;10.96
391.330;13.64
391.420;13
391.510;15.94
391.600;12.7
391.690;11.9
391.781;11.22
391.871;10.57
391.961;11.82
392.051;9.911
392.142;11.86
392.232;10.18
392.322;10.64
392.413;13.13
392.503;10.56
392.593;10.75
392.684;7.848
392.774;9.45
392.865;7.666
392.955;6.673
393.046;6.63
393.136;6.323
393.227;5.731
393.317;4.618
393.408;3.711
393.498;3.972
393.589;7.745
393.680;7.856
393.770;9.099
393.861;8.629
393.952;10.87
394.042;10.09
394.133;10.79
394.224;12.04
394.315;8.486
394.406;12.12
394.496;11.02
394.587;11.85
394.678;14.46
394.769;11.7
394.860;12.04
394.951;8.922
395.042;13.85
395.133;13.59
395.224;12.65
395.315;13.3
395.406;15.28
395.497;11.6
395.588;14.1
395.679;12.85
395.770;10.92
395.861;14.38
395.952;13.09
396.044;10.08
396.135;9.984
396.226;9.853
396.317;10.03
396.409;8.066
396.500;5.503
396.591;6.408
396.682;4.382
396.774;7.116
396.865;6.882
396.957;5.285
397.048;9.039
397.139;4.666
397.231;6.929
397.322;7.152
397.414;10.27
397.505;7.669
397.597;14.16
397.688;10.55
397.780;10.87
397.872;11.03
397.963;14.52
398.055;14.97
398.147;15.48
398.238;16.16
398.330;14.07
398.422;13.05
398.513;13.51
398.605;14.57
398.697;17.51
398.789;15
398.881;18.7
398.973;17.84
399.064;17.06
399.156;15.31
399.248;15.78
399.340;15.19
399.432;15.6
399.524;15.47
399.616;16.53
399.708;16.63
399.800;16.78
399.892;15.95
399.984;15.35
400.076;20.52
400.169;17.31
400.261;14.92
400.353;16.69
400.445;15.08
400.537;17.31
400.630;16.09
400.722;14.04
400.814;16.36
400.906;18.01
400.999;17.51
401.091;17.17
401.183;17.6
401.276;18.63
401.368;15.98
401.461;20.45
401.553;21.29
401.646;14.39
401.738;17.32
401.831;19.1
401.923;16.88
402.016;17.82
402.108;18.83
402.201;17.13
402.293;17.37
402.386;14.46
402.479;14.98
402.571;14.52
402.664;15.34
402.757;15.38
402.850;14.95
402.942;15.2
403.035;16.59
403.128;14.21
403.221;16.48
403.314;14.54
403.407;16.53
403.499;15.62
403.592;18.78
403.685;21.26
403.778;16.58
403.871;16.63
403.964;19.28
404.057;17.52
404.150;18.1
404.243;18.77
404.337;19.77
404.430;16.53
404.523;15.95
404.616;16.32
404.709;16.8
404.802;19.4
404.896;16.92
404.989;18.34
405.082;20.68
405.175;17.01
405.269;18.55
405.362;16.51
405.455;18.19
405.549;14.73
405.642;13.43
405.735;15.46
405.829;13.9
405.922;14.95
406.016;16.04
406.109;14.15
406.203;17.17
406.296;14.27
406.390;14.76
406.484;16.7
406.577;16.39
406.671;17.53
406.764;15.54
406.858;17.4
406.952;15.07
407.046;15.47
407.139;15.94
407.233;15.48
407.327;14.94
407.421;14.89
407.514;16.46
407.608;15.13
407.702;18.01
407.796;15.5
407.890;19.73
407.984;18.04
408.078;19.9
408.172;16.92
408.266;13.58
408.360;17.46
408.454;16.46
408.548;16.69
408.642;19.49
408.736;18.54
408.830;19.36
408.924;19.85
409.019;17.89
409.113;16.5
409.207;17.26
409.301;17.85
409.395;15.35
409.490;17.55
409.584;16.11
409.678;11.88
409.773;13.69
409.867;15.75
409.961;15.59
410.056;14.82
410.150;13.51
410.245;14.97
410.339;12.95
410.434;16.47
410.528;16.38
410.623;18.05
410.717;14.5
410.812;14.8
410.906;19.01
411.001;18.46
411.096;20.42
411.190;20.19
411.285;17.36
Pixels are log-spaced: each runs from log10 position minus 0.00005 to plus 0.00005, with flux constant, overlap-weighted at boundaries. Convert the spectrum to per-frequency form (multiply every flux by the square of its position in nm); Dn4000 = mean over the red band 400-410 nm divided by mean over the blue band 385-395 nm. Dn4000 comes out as 1.73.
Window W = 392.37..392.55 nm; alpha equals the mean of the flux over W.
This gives 11.9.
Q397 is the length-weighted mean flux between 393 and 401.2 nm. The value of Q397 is 12.2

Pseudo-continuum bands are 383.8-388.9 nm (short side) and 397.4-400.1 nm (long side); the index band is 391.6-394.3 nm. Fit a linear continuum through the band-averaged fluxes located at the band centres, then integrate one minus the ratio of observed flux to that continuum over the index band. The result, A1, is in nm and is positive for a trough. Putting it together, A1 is 0.74 nm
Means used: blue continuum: 9.95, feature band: 9.1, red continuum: 14.9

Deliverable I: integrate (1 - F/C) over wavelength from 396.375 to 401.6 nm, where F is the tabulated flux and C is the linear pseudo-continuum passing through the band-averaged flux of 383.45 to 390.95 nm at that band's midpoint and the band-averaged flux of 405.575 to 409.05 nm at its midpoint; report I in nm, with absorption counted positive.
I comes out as 0.02 nm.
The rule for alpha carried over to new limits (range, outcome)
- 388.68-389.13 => 10.5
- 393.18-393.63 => 5.13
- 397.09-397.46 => 7.28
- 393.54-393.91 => 8.3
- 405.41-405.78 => 15.4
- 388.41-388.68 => 9.93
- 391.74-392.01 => 11.2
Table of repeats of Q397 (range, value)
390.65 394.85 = 10.3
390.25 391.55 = 12.3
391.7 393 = 10.2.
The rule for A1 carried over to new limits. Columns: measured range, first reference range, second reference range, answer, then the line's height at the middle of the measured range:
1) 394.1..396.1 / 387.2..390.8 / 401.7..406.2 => 0.16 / 13.3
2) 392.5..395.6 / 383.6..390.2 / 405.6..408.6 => 0.63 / 12.3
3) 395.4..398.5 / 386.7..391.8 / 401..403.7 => 0.87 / 14.5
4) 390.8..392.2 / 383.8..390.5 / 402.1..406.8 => -0.05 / 11.9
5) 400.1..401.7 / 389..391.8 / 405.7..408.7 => -0.26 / 14.7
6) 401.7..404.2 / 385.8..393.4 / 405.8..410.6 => -0.36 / 14.6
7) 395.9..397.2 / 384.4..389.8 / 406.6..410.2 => 0.52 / 13.1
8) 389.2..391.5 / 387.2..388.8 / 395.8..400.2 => -0.25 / 10.9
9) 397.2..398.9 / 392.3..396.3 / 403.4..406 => -0.01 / 12.8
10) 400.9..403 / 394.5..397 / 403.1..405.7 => -0.22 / 15.4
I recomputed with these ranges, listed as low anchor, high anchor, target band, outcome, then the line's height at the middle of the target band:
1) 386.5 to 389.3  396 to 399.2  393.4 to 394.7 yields 0.16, 11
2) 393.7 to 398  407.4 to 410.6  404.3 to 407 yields -0.28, 14.9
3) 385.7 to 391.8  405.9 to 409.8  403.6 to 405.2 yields -0.26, 15.5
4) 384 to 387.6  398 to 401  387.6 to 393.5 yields 0.64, 12.1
